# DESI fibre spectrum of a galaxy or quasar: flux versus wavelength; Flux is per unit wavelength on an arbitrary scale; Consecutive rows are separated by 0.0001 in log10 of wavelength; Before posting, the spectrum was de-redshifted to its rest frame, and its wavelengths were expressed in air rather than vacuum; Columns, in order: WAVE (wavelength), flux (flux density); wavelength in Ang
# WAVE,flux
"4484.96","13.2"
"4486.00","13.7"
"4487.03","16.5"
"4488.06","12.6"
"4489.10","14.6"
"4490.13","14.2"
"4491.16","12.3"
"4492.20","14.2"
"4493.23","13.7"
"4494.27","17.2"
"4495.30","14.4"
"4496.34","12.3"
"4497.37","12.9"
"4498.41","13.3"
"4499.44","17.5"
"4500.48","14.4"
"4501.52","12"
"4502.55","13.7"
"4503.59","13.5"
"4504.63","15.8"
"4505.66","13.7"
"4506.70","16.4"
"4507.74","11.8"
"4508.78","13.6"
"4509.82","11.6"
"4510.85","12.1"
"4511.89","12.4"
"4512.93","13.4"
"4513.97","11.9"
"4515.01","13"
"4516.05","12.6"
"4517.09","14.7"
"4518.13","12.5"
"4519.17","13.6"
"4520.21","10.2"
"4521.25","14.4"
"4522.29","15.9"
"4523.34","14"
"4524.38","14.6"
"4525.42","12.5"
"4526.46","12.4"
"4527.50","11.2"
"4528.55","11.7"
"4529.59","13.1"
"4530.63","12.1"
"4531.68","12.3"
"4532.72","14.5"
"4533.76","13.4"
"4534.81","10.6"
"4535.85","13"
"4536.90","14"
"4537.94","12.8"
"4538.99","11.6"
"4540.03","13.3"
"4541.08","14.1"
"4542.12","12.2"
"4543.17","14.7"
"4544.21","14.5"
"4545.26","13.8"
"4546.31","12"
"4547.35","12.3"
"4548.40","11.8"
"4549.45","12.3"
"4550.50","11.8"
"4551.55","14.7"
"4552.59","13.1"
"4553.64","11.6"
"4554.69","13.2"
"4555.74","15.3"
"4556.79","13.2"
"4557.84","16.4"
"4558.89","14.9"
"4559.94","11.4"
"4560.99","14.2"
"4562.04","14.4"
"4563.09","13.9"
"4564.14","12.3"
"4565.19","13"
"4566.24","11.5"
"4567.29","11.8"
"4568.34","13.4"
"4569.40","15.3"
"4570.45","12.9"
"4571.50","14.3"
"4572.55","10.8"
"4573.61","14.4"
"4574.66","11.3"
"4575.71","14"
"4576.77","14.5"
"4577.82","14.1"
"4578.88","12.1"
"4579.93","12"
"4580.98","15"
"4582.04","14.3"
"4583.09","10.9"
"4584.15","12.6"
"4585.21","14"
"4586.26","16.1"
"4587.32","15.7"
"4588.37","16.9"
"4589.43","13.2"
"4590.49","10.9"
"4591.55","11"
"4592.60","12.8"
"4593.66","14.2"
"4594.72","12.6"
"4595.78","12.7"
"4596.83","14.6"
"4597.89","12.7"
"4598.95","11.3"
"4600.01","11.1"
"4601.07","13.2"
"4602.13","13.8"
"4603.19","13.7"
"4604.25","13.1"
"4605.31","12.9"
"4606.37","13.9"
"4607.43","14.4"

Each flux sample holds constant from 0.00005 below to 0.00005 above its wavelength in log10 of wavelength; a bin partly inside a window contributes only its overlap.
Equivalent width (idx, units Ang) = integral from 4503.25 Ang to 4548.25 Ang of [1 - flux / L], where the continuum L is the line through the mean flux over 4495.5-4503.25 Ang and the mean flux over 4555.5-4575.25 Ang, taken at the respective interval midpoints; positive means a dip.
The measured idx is 1.7 Ang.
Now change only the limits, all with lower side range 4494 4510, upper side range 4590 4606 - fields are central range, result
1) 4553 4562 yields -0.36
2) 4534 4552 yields 0.73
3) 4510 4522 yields 0.86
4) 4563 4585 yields -0.03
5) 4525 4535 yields 0.88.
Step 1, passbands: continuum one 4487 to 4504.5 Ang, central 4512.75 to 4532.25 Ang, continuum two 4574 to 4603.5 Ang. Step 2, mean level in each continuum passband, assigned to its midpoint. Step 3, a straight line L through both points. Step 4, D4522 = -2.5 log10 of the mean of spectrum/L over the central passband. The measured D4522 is 0.07 mag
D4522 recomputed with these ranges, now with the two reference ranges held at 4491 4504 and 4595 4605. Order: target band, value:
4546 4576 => 0.01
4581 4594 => -0.05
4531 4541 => 0.06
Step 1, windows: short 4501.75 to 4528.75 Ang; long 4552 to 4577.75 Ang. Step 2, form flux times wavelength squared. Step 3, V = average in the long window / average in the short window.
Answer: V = 1.0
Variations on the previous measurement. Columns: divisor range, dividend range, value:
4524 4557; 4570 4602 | 1.04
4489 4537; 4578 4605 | 1.02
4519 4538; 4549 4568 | 1.04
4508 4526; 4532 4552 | 1.00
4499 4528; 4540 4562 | 1.02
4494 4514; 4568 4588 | 1.03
